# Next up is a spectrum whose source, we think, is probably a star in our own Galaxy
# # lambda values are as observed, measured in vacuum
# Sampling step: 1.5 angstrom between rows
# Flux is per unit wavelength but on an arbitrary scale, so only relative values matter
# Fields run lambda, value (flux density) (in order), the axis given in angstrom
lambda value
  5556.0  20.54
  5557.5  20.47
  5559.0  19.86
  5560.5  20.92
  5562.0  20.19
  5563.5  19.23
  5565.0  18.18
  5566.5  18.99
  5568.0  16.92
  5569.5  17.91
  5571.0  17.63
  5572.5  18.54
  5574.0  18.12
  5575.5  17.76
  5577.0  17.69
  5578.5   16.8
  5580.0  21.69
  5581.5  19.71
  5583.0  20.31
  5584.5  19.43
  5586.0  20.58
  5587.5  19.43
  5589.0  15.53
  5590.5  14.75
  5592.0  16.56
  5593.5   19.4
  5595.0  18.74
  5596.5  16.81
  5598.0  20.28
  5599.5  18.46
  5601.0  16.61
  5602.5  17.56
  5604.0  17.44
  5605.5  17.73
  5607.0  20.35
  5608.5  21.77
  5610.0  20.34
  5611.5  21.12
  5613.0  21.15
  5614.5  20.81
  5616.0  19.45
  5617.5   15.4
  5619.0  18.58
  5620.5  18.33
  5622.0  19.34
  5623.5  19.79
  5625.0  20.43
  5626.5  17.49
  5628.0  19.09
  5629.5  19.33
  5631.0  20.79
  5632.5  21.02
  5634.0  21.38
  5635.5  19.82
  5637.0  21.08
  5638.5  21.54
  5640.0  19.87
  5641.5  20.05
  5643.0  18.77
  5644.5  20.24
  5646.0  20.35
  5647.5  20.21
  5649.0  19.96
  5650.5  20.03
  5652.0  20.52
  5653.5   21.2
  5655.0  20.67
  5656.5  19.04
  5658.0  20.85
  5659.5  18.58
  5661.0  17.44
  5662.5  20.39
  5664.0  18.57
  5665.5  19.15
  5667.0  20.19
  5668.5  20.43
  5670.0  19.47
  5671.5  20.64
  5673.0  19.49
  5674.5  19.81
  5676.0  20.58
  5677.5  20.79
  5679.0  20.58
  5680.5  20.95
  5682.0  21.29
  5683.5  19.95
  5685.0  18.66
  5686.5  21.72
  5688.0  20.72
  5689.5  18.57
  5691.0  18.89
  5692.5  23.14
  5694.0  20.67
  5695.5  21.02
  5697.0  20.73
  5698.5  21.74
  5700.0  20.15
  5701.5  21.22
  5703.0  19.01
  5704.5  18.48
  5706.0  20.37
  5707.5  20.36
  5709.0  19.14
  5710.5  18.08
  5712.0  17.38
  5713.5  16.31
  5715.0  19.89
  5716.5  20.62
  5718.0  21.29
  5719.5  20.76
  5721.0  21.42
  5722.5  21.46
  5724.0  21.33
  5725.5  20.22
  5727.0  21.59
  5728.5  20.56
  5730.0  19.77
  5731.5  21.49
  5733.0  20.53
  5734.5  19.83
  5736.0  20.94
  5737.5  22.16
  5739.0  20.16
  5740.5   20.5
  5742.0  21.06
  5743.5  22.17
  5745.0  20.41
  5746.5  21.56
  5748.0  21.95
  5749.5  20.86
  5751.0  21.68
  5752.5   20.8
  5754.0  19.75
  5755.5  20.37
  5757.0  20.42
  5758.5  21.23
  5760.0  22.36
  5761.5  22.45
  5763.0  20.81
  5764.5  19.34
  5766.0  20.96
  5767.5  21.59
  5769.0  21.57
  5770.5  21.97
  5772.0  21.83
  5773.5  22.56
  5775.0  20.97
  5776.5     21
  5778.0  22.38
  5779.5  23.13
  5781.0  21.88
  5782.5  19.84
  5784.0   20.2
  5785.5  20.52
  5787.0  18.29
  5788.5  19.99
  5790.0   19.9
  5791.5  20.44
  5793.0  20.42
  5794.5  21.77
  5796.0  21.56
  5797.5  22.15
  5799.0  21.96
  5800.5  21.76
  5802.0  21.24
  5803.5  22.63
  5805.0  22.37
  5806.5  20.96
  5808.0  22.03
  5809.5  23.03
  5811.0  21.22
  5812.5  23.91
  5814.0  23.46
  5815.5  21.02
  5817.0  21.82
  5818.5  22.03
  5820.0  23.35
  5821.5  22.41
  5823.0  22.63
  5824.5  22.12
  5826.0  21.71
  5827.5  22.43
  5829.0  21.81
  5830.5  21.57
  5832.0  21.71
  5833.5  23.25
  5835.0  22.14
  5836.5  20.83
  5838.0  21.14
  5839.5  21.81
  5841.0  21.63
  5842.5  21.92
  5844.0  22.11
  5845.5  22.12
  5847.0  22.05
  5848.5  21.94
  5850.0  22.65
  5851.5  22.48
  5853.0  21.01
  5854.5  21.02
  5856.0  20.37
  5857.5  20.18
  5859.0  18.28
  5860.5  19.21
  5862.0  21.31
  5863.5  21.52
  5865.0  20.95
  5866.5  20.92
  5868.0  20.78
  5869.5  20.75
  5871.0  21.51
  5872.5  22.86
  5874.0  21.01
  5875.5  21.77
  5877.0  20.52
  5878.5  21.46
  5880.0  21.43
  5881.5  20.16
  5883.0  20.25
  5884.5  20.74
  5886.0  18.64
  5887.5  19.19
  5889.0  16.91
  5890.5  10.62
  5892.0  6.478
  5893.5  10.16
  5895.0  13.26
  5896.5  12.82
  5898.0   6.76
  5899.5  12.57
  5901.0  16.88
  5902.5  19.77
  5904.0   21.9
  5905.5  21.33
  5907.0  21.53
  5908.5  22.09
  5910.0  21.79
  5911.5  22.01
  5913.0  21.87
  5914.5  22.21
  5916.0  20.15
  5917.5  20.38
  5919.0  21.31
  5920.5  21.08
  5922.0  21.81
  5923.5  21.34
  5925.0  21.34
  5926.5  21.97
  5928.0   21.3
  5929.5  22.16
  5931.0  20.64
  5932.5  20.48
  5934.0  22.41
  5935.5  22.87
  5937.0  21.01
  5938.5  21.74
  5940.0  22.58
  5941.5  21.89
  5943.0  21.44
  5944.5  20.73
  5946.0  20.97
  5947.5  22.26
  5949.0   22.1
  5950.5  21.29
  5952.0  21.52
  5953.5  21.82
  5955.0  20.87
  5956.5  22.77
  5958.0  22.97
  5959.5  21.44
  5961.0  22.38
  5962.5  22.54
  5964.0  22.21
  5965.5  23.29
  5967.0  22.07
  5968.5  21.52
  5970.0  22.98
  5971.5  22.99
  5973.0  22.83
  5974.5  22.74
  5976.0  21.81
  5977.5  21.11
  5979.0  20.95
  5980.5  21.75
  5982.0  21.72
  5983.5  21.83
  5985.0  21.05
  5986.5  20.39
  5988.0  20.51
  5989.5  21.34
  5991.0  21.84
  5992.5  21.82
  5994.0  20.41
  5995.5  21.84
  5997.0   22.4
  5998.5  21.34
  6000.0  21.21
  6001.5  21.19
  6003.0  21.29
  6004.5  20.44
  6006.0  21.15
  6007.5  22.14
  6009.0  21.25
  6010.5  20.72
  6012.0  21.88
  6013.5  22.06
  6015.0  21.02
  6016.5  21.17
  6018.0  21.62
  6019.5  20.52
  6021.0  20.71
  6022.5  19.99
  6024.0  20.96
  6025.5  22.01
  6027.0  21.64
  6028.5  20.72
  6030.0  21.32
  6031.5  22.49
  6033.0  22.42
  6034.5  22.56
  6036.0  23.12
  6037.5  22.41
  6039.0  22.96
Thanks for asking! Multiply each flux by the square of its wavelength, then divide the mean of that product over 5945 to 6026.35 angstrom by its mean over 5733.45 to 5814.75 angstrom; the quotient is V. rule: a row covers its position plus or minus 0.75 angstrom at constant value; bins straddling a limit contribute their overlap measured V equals 1.09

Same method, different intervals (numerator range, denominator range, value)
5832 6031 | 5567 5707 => 1.18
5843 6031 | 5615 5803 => 1.10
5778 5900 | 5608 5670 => 1.10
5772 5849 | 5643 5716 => 1.14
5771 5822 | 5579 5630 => 1.22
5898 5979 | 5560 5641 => 1.26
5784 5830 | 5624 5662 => 1.15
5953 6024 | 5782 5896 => 1.10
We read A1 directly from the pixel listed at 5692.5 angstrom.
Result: 23.14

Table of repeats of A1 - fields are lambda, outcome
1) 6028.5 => 20.72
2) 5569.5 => 17.91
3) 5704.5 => 18.48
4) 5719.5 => 20.76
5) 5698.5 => 21.74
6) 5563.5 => 19.23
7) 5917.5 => 20.38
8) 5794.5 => 21.77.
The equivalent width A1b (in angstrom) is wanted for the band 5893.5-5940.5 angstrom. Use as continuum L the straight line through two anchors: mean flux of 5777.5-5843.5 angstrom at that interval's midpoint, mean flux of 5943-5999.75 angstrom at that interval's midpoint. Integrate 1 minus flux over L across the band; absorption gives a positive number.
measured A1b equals 4.1 angstrom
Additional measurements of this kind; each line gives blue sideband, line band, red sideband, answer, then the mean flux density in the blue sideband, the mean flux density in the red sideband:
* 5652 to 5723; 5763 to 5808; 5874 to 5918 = -4.8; 20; 18.2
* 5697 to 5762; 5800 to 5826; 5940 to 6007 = -1.6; 20.5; 21.7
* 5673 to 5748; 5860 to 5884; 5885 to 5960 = -1.4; 20.4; 19.7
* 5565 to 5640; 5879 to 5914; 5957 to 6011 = 6.1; 19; 21.7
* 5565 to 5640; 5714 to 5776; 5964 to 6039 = -3.5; 19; 21.6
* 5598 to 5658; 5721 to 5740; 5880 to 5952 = -1.2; 19.7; 19.5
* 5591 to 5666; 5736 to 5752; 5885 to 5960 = -1.4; 19.5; 19.7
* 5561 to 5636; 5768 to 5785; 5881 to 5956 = -2.0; 18.9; 19.6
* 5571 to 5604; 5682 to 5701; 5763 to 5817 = -0.6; 18.3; 21.4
